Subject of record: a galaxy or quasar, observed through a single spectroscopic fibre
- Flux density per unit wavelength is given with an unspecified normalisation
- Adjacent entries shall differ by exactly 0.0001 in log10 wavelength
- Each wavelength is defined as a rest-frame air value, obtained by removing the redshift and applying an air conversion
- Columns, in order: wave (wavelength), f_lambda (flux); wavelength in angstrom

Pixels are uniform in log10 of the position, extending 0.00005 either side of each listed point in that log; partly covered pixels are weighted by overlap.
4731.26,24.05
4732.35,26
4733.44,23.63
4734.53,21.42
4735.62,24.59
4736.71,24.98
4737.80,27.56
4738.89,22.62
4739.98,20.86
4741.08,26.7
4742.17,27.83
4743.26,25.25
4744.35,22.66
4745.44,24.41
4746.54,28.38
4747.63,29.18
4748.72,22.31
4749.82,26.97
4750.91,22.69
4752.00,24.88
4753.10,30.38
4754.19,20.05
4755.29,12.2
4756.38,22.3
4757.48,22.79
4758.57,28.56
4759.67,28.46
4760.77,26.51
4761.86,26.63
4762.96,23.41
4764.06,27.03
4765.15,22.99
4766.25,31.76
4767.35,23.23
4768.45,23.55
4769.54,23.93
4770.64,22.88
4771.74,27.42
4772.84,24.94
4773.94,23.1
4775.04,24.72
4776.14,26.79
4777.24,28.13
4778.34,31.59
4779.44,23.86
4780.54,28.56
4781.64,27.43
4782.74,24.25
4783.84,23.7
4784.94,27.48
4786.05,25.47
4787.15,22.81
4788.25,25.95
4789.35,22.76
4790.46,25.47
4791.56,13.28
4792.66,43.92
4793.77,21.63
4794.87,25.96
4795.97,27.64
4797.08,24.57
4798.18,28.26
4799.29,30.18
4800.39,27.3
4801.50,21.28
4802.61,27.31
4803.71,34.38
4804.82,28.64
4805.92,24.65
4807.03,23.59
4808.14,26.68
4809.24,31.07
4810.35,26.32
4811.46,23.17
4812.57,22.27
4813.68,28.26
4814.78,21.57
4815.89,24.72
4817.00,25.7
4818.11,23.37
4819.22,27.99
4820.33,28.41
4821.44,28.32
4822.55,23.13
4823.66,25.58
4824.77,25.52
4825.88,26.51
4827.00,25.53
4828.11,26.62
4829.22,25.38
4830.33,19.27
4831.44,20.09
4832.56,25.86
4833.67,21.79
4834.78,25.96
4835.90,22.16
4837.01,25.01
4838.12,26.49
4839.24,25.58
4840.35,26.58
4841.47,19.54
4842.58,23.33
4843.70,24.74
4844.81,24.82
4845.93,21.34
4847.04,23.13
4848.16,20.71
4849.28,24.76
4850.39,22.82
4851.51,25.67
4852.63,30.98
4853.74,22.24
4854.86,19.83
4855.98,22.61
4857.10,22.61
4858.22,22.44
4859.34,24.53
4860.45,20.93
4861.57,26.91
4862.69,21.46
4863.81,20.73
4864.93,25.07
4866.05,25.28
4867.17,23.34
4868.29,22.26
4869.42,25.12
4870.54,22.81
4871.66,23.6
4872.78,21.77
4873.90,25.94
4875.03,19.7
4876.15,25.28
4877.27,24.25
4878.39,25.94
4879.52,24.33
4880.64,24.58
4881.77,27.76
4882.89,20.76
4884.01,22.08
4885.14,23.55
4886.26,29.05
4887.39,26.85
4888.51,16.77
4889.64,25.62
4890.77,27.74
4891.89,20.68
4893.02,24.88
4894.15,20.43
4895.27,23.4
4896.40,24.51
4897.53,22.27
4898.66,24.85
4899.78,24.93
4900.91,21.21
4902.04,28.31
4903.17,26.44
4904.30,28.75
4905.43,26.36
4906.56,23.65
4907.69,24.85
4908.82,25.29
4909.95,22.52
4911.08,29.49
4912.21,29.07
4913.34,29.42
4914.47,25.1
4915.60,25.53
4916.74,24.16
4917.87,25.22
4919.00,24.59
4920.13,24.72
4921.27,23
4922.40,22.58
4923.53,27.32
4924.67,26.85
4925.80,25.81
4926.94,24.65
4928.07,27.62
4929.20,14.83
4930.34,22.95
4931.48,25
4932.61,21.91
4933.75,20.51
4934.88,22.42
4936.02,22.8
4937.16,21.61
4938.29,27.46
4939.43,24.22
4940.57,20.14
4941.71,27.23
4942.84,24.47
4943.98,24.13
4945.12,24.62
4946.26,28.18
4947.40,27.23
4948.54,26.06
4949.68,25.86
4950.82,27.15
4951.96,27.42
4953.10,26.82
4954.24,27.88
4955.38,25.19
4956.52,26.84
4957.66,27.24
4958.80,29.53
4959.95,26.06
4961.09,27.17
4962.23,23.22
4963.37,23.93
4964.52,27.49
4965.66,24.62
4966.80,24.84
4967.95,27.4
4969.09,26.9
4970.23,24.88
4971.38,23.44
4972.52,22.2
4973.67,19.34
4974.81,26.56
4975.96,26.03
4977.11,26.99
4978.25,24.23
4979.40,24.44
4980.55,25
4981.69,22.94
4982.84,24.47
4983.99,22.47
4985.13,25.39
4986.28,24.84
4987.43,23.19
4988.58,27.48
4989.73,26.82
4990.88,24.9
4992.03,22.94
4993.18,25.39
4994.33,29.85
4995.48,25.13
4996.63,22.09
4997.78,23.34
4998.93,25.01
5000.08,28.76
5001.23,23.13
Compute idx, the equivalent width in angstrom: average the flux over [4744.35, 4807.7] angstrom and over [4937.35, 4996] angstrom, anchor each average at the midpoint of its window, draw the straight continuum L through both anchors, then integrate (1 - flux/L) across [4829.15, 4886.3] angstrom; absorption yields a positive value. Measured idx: 4.3 angstrom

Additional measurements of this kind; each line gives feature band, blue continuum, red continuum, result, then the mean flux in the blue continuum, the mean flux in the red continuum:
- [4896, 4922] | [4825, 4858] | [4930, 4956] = -0.9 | 23.9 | 24.9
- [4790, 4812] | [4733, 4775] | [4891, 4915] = -1.7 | 24.7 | 25.1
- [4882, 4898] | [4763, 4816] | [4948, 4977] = 1.4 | 26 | 25.8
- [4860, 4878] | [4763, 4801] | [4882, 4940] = 1.1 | 25.9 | 24.4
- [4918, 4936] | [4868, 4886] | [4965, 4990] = 0.5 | 23.8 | 24.7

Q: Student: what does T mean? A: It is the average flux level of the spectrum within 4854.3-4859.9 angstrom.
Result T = 22.4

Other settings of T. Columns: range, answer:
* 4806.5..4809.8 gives 27.2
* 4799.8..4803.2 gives 25.5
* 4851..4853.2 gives 28.4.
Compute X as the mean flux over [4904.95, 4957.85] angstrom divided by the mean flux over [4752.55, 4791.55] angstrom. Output 1.00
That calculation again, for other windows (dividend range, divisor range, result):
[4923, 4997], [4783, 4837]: 0.98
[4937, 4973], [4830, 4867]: 1.09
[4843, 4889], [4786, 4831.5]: 0.92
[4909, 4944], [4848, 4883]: 1.03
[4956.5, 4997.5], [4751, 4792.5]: 1.01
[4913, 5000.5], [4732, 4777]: 1.01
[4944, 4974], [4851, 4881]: 1.09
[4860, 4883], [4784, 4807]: 0.90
